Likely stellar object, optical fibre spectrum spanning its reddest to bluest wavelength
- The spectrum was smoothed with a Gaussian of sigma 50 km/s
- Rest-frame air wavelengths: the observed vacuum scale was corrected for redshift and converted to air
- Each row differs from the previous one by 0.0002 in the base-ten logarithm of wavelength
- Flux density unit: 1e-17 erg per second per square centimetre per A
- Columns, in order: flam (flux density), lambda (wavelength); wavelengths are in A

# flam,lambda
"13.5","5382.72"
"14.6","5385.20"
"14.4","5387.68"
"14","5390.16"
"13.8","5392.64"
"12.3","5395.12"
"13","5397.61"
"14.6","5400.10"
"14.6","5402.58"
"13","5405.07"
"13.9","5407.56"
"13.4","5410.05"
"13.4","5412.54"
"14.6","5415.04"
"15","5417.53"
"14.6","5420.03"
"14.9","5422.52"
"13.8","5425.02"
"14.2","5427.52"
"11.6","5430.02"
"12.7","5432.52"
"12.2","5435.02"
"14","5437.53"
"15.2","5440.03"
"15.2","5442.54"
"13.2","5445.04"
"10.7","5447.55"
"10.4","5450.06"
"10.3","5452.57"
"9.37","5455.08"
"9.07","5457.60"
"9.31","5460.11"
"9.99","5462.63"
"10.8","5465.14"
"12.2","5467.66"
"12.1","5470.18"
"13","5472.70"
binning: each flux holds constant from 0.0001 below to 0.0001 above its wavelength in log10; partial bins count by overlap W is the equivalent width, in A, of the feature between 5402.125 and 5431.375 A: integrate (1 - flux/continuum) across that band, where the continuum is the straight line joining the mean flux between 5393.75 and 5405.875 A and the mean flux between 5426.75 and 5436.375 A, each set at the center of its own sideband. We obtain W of -1.9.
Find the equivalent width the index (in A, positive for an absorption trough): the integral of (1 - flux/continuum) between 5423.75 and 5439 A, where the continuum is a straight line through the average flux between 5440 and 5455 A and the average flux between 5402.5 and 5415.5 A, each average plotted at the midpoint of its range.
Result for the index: -0.5 A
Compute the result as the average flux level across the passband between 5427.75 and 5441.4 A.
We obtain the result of 13.2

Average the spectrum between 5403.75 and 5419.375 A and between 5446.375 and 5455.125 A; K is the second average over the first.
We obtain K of 0.74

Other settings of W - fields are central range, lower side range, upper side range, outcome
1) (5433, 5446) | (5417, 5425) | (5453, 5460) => -2.2 A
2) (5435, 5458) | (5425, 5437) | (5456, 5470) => -0.6 A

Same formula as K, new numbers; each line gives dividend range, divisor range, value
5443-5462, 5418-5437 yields 0.78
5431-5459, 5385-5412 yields 0.87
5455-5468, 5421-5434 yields 0.75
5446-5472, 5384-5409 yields 0.76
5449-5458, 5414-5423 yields 0.67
